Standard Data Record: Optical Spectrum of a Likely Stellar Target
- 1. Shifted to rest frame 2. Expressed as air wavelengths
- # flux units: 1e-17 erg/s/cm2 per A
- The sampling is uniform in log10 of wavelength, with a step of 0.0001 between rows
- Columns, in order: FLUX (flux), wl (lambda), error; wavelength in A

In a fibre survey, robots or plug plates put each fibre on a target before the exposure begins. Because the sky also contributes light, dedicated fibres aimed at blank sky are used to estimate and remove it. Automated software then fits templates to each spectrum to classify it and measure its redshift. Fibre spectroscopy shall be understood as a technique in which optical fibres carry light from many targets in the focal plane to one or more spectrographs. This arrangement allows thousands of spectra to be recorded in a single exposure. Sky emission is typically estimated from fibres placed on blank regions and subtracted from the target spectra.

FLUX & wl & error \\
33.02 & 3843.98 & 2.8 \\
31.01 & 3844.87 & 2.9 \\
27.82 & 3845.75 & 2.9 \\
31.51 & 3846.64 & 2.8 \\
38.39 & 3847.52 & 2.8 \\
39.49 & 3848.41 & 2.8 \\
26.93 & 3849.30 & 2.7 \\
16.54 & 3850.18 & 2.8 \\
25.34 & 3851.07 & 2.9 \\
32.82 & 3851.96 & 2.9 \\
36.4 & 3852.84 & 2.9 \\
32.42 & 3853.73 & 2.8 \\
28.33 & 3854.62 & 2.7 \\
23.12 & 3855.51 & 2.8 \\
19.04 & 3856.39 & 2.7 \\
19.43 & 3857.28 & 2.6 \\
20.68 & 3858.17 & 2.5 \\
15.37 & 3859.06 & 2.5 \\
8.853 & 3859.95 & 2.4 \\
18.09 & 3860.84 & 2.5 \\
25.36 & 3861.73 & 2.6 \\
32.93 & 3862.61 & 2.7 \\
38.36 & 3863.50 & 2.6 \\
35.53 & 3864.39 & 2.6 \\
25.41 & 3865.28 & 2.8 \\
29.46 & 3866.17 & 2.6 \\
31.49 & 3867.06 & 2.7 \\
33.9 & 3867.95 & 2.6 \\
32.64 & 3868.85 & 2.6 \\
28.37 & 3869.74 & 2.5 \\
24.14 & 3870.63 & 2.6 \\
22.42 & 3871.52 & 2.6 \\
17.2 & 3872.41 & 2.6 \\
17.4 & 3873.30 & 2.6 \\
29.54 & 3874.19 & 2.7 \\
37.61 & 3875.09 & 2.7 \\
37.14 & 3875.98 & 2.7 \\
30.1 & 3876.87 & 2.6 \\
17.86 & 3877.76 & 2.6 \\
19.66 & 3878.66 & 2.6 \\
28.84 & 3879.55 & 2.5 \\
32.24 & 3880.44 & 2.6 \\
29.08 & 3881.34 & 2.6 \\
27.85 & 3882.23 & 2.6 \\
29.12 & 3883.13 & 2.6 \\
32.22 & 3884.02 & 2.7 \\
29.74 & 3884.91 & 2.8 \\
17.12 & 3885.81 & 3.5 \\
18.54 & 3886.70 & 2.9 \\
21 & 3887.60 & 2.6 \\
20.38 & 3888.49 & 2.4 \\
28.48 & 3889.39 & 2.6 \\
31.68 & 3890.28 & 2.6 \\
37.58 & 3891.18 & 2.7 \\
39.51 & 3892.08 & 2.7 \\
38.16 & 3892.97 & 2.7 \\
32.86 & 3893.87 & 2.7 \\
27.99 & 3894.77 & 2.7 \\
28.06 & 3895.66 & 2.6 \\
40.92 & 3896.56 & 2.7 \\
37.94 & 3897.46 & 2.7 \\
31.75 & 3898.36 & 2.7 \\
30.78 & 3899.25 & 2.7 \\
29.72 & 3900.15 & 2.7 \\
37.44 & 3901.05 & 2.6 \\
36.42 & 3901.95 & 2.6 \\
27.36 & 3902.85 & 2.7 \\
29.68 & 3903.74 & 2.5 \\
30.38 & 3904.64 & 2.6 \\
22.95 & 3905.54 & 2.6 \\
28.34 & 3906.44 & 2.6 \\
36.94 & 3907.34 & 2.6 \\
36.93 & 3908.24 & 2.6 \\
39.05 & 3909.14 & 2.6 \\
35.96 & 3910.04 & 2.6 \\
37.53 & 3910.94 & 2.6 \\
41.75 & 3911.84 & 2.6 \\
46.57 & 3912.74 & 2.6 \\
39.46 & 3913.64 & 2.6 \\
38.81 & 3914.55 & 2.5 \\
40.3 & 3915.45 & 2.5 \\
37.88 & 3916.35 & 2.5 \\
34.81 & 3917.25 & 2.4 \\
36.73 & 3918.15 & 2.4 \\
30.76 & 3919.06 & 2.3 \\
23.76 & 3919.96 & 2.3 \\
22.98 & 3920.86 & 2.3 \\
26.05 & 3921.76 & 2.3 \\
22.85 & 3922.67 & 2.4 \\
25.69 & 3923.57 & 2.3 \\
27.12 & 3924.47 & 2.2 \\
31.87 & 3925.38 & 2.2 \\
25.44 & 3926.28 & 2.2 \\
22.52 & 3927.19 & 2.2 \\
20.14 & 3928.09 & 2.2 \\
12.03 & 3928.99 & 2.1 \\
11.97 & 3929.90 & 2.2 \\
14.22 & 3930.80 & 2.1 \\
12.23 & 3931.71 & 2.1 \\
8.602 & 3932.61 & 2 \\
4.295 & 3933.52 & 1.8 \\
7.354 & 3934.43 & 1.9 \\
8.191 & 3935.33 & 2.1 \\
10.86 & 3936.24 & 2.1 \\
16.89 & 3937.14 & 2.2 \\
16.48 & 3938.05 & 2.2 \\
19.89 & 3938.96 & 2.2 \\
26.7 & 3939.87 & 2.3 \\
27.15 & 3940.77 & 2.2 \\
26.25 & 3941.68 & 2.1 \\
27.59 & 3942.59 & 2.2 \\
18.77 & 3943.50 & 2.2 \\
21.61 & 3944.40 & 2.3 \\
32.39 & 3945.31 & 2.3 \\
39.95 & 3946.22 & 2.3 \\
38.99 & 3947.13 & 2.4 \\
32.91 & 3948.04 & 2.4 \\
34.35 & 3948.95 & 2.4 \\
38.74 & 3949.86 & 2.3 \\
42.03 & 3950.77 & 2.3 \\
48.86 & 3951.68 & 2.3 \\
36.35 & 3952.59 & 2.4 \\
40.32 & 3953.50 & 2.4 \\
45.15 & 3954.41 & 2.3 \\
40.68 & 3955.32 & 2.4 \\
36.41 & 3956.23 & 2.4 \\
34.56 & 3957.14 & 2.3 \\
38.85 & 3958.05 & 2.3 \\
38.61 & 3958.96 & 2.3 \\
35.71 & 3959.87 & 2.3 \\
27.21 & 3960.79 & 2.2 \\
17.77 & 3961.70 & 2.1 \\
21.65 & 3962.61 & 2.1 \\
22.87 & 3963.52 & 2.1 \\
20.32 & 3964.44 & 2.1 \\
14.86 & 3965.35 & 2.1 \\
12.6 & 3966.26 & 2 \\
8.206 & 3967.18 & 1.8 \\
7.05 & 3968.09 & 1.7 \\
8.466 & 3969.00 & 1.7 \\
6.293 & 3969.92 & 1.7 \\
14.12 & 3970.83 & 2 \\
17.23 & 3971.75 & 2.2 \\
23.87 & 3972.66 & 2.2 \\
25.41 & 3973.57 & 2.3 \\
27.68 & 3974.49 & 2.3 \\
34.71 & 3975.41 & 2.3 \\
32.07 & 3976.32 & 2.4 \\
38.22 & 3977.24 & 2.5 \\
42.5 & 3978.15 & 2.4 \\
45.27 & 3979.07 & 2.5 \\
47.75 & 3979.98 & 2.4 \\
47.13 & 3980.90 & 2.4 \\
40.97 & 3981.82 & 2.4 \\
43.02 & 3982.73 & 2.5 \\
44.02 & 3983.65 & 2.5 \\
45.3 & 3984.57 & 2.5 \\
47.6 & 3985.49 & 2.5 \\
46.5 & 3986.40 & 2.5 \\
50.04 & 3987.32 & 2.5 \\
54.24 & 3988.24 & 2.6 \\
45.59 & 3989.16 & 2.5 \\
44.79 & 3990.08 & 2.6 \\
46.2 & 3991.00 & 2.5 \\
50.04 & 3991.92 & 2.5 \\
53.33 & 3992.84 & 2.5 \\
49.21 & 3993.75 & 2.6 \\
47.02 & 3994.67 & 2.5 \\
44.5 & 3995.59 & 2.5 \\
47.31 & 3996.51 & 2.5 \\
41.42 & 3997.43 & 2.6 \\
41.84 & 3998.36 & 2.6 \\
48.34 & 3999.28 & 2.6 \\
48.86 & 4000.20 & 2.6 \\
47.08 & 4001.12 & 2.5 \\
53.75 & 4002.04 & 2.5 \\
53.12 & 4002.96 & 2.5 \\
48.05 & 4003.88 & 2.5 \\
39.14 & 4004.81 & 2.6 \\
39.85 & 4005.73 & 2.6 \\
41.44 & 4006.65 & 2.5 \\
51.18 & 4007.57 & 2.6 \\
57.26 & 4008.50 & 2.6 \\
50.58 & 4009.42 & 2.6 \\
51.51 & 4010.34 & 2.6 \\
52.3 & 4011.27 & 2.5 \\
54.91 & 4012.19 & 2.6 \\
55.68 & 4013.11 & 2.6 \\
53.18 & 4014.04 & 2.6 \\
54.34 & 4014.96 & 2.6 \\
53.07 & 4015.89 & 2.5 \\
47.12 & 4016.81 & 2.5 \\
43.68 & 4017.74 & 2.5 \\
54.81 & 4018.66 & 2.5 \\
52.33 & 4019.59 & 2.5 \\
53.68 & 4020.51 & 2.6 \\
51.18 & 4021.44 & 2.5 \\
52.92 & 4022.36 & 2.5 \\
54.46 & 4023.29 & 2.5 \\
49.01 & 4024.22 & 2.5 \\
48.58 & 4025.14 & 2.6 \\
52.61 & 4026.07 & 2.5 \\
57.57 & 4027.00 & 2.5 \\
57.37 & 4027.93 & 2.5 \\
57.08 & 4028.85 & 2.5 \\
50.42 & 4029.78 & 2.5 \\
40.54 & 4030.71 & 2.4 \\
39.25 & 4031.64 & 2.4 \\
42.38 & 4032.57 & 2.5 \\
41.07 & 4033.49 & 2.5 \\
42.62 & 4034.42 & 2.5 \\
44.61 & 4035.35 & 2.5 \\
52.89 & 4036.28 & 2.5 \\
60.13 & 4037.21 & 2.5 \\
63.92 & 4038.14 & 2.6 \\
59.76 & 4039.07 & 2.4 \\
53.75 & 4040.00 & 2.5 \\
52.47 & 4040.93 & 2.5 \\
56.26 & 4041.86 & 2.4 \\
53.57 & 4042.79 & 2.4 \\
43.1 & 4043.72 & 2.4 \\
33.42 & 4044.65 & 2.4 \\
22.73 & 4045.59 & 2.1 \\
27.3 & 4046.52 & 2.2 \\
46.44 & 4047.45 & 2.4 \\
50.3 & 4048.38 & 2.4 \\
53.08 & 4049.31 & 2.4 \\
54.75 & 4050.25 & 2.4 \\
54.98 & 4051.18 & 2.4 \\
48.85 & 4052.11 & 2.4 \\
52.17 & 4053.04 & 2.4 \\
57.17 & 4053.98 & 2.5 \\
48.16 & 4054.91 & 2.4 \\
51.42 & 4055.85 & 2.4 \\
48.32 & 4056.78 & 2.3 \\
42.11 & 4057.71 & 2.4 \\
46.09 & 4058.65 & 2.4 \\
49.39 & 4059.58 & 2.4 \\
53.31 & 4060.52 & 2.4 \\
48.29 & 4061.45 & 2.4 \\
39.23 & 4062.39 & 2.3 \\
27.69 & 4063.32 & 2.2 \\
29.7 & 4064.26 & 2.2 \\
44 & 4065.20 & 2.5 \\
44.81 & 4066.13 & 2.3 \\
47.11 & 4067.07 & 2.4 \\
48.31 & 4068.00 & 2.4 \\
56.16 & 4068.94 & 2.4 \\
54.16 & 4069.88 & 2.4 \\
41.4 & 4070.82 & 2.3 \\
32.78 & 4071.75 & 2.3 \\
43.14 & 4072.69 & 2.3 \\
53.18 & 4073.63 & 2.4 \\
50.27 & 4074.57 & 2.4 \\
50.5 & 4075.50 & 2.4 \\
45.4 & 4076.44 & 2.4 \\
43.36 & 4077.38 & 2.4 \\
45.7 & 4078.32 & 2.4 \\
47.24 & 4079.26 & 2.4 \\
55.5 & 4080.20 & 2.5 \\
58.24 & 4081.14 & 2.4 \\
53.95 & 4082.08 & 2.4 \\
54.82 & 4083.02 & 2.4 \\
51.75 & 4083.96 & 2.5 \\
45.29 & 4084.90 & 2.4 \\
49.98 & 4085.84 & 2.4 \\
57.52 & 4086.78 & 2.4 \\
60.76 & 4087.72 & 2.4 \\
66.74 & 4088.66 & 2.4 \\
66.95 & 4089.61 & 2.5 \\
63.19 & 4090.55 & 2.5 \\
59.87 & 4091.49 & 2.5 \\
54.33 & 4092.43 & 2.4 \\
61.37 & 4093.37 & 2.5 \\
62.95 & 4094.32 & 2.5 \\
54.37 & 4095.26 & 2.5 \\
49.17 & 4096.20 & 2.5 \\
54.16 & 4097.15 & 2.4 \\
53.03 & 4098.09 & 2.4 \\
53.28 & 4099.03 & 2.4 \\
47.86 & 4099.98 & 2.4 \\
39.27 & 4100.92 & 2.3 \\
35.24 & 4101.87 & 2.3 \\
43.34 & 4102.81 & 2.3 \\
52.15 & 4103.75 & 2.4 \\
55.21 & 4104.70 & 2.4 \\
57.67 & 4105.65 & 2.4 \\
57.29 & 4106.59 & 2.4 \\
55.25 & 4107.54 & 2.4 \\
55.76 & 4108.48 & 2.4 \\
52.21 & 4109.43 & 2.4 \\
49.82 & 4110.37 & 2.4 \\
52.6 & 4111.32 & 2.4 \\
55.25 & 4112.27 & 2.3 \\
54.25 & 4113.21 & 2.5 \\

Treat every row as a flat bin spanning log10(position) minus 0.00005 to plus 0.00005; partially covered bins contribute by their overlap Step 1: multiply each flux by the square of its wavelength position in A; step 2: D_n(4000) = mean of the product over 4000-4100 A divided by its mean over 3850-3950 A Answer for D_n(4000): 2.0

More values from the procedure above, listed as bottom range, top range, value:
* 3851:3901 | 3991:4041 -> 1.91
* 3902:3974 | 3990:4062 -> 1.92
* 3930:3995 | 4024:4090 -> 1.66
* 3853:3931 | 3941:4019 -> 1.41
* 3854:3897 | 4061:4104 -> 2.03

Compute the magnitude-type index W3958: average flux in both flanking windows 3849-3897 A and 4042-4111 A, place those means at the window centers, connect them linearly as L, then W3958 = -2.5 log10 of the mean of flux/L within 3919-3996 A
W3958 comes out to 0.23 mag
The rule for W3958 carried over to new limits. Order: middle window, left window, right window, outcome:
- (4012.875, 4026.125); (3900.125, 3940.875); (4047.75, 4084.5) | -0.25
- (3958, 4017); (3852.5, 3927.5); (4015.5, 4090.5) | 0.07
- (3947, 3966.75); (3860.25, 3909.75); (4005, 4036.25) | 0.23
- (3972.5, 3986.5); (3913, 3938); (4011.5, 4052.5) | -0.09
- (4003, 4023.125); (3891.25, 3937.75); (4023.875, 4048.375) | -0.14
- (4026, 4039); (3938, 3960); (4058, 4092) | -0.14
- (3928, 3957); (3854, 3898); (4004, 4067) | 0.39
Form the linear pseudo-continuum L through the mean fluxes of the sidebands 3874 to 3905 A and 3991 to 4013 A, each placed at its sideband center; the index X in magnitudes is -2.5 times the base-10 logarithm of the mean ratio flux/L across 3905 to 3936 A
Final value 0.282 mag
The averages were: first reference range 30.1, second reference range 48.4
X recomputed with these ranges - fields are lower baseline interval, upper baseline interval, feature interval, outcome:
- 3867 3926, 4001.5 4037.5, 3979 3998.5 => -0.03 mag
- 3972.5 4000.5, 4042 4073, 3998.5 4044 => -0.14 mag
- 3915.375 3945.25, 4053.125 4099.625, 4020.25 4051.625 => -0.16 mag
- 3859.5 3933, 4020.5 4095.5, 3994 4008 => -0.09 mag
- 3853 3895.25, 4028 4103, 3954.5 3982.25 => 0.34 mag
